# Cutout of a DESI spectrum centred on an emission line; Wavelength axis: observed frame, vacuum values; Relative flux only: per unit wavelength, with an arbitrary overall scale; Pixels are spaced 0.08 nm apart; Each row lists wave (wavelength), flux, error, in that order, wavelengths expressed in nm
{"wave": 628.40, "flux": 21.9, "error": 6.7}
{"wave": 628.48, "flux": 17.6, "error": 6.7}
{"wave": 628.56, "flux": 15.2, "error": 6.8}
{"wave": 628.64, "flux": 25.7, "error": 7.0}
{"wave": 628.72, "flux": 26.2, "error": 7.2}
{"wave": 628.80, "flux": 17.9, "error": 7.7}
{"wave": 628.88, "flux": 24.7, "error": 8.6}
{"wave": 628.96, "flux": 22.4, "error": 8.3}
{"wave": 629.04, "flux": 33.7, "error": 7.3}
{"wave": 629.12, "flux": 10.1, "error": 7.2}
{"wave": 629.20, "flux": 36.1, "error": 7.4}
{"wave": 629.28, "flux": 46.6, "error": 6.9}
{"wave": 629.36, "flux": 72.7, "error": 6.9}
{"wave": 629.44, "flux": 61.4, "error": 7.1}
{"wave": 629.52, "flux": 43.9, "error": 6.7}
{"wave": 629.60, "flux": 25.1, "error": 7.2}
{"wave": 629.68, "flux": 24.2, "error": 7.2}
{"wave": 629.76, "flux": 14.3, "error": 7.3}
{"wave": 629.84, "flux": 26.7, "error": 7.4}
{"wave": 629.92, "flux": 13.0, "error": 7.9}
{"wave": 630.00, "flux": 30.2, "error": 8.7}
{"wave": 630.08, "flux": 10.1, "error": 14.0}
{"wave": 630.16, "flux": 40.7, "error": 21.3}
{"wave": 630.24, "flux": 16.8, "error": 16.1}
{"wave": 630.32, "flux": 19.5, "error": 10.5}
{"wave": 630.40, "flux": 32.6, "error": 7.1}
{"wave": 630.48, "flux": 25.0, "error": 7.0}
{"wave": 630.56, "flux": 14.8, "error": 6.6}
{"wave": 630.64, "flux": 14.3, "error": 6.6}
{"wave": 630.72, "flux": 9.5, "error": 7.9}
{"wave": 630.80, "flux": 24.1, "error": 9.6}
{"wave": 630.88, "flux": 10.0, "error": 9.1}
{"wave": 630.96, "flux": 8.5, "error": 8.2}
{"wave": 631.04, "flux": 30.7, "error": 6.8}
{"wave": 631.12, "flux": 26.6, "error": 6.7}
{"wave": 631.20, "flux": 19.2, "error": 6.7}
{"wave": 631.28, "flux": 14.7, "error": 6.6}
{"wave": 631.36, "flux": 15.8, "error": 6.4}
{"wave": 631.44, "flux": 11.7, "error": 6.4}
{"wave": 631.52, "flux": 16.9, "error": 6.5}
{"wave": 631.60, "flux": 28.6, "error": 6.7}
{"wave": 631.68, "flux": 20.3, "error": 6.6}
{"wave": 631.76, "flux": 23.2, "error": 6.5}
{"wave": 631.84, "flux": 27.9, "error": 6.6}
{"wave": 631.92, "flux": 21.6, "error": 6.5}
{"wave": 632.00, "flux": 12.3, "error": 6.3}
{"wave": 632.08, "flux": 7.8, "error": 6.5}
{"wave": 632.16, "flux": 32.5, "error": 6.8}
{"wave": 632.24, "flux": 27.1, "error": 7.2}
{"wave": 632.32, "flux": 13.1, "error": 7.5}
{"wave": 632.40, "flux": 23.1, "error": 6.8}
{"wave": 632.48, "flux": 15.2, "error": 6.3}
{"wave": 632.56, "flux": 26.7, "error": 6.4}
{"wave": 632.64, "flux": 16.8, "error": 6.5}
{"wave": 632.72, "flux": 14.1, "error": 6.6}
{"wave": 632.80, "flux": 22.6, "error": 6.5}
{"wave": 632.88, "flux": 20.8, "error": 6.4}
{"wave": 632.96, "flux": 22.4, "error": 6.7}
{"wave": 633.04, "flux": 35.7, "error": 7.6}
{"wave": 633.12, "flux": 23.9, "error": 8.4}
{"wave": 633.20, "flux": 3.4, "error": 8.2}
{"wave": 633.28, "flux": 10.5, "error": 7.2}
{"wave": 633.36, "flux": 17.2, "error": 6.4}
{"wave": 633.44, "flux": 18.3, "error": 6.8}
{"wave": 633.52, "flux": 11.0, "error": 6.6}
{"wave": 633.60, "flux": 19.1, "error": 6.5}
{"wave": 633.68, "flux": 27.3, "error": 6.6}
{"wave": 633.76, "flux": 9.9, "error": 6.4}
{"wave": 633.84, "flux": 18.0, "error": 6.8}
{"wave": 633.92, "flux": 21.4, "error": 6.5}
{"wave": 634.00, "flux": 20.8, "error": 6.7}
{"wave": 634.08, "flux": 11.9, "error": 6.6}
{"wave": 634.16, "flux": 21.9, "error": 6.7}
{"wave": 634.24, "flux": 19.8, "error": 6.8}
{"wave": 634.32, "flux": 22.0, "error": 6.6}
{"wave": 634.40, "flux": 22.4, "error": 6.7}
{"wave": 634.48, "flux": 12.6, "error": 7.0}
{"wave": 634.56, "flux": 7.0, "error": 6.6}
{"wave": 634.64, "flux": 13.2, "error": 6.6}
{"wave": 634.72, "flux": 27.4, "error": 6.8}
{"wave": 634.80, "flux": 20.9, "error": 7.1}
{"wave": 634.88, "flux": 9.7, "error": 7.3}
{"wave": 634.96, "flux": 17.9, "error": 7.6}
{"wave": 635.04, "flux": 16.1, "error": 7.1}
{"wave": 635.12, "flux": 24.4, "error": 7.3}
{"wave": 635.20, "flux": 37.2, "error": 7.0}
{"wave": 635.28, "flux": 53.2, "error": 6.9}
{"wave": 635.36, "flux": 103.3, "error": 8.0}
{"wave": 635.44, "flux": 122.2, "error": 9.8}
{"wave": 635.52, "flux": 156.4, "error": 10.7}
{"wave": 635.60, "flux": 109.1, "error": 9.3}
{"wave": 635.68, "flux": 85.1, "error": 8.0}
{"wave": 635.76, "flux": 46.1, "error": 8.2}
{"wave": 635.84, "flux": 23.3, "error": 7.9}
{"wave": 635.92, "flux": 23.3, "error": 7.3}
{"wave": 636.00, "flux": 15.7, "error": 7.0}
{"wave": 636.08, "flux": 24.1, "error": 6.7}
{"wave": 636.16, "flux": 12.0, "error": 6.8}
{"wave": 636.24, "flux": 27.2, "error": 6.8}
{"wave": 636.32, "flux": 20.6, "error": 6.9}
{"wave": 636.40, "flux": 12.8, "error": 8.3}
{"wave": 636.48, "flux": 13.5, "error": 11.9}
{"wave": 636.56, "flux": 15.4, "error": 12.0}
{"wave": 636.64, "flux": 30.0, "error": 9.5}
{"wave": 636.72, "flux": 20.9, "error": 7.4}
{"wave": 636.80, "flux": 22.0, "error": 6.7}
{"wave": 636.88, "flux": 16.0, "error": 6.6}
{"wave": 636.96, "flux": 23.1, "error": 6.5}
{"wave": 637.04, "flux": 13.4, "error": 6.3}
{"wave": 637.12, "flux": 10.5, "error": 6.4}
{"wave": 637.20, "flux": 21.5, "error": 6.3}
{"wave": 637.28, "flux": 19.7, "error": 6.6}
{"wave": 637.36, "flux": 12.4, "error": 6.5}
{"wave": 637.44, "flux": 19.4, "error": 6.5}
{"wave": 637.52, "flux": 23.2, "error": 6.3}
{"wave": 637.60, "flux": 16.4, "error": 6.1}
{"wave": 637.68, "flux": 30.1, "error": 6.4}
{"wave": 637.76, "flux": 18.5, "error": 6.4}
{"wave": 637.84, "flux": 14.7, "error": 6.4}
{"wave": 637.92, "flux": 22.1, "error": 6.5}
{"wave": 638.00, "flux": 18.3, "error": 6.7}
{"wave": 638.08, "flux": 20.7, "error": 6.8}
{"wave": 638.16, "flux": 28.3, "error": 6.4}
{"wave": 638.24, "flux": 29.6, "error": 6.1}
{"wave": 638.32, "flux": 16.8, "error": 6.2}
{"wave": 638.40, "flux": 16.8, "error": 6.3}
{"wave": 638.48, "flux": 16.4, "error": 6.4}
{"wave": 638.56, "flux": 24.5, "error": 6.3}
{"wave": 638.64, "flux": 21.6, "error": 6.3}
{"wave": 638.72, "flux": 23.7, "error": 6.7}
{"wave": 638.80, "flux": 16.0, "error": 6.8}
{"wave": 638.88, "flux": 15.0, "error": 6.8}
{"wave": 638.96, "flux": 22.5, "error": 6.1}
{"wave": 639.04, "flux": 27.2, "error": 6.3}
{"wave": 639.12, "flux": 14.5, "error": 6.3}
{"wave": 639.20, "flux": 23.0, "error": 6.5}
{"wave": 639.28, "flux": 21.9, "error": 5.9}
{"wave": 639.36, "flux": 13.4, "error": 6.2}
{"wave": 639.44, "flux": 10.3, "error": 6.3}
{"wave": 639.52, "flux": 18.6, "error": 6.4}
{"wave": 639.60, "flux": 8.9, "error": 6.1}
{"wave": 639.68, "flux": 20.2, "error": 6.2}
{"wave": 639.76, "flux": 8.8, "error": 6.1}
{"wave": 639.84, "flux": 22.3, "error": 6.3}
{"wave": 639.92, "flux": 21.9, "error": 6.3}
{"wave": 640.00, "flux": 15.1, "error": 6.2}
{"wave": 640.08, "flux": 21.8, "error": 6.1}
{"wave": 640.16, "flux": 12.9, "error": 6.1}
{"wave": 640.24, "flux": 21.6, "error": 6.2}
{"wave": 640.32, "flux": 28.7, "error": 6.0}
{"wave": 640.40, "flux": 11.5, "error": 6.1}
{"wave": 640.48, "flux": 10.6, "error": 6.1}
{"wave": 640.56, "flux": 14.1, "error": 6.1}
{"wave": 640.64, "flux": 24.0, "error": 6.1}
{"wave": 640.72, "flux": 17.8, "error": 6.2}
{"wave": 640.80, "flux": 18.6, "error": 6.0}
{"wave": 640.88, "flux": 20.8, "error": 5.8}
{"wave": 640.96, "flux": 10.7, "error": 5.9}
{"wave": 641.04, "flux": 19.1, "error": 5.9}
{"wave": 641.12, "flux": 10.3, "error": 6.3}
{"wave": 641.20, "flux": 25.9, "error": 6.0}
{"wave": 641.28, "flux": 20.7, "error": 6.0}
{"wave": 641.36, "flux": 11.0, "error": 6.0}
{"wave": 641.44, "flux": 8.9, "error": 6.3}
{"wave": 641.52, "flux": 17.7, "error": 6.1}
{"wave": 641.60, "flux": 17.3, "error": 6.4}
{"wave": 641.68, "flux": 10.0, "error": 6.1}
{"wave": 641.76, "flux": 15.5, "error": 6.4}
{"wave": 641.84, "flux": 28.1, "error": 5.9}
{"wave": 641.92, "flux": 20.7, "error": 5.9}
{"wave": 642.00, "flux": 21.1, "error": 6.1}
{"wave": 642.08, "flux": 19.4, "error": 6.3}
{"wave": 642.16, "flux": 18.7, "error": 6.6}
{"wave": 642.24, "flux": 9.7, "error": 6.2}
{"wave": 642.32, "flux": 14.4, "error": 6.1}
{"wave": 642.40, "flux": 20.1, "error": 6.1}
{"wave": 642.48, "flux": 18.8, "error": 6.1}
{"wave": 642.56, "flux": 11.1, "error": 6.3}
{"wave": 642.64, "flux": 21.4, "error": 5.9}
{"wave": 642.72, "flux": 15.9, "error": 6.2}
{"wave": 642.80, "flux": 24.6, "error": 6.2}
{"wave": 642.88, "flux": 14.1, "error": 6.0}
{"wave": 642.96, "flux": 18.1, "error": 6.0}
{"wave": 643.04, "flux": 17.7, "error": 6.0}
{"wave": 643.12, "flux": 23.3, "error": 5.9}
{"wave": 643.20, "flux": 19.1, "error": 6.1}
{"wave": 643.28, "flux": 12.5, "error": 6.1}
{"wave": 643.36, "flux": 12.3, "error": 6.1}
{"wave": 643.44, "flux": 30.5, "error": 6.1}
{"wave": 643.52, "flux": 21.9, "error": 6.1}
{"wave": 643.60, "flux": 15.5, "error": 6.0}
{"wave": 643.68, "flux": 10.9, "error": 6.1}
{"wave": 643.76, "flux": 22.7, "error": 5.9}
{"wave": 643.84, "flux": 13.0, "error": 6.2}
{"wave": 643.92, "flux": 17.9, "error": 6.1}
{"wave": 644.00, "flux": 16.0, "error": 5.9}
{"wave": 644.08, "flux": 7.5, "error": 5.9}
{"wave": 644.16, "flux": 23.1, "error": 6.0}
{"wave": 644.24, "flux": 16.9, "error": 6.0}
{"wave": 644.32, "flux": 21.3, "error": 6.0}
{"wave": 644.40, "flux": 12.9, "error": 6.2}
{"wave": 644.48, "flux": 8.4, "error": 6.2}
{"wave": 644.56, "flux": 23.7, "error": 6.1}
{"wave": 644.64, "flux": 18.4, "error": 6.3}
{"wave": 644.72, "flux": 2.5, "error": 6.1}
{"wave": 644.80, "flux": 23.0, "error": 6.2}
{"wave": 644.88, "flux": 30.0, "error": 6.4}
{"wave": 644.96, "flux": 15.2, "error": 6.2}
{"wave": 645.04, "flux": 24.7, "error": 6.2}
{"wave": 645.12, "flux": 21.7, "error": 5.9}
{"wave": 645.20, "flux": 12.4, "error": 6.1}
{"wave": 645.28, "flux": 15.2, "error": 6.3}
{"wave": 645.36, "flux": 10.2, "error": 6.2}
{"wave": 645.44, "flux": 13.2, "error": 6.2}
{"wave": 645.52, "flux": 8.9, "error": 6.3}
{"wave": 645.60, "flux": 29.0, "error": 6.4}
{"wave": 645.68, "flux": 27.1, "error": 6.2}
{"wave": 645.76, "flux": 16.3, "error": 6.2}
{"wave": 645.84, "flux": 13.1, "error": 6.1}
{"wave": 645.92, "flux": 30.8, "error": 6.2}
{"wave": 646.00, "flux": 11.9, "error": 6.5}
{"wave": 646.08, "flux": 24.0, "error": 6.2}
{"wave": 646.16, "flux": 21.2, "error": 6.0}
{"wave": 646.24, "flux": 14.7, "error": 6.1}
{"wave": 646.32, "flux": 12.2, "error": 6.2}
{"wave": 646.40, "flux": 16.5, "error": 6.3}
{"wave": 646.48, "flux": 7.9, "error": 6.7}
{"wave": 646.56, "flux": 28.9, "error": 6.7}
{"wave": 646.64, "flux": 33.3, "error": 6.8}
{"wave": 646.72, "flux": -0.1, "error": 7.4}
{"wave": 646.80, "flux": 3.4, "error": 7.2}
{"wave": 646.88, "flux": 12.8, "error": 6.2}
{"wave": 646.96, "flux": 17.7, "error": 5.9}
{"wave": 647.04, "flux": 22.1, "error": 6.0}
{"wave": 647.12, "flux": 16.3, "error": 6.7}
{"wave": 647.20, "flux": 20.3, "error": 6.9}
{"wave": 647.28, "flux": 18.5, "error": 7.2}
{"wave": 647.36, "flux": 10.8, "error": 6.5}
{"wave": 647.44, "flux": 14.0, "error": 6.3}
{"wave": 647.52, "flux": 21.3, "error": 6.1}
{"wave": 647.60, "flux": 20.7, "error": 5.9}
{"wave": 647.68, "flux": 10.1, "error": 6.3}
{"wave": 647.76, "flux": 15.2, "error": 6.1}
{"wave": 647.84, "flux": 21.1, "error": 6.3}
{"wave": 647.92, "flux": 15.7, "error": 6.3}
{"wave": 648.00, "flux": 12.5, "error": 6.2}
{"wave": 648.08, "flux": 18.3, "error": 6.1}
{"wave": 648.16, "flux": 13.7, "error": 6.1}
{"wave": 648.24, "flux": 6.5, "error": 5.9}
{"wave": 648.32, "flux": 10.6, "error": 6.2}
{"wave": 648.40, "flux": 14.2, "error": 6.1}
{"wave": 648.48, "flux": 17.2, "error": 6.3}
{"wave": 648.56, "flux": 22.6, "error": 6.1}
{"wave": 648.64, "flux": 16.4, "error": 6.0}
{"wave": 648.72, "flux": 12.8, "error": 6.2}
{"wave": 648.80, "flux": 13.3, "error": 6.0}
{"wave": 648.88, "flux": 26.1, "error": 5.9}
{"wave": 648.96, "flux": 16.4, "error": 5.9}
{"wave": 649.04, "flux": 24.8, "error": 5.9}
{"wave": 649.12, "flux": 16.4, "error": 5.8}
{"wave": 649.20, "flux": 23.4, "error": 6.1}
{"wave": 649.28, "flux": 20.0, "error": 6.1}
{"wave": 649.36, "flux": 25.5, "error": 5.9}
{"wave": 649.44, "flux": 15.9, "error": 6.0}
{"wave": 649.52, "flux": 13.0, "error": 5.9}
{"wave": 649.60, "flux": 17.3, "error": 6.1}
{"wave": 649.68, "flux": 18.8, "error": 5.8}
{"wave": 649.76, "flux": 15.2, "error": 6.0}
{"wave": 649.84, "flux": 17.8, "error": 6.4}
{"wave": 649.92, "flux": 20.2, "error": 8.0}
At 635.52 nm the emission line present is [O III] 5007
